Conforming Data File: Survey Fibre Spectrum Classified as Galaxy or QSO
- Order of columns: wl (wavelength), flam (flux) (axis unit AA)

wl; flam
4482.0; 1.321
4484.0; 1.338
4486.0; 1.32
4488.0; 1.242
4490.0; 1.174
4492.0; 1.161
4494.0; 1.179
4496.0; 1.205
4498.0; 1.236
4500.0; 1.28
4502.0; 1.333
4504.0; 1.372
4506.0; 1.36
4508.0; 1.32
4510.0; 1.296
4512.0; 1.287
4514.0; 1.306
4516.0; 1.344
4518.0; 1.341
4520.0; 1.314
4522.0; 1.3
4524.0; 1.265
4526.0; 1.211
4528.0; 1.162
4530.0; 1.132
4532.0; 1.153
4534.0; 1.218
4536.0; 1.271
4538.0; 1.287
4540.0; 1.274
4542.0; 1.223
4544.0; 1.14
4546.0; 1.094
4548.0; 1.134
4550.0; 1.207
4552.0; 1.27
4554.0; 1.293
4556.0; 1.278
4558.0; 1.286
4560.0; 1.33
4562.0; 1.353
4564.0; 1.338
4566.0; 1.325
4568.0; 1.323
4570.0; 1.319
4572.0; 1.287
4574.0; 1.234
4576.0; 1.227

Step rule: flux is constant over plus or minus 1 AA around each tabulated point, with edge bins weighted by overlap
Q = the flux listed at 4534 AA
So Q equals 1.218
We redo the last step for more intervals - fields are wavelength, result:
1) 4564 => 1.338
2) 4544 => 1.14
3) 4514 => 1.306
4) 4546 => 1.094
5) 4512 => 1.287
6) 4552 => 1.27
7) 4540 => 1.274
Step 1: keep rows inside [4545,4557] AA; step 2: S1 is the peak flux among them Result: 1.293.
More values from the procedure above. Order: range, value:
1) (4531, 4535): 1.218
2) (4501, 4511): 1.372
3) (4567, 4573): 1.323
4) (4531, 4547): 1.287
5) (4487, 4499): 1.242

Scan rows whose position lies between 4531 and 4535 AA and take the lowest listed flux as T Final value 1.153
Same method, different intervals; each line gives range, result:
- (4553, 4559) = 1.278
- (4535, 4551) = 1.094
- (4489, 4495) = 1.161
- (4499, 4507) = 1.28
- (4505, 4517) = 1.287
